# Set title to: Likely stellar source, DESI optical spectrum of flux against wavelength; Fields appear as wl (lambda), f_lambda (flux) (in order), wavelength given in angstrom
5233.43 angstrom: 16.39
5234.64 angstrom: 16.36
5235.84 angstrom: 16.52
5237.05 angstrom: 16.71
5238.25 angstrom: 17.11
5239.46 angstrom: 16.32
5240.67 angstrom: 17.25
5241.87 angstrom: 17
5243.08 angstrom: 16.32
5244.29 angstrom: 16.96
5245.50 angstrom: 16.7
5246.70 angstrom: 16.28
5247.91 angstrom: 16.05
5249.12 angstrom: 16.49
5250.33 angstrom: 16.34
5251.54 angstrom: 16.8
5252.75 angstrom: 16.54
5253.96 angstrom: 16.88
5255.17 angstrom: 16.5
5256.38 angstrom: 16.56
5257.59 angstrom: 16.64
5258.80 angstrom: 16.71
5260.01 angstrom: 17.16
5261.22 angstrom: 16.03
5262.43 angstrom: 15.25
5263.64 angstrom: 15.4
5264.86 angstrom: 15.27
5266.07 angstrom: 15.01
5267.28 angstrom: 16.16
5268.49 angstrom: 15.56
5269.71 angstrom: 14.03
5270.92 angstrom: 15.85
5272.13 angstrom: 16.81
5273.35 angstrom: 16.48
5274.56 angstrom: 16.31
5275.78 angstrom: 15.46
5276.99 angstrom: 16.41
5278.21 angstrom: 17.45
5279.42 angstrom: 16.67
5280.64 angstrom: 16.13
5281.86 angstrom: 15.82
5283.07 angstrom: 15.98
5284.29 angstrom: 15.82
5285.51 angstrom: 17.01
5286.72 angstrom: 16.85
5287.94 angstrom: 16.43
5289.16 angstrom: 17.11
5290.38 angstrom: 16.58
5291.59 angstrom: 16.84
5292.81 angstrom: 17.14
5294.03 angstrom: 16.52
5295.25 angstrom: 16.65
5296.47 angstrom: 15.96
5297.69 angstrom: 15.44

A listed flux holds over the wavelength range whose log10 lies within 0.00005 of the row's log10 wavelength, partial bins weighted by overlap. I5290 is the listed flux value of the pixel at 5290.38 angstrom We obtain 16.58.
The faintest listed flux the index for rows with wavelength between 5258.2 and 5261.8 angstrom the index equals 16.03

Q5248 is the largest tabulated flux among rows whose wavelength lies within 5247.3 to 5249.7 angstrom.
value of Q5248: 16.49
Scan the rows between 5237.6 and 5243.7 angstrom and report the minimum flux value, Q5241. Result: 16.32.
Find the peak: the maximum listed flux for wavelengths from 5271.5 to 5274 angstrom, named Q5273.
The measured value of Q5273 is 16.81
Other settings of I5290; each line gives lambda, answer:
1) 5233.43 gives 16.39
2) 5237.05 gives 16.71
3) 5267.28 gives 16.16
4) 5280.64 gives 16.13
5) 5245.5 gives 16.7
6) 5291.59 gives 16.84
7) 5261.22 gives 16.03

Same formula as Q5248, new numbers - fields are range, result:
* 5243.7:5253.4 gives 16.96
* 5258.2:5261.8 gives 17.16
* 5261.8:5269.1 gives 16.16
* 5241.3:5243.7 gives 17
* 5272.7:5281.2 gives 17.45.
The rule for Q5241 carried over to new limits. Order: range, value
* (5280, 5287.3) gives 15.82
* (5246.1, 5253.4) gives 16.05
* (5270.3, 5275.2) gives 15.85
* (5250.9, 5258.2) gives 16.5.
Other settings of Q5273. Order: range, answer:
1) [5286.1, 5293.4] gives 17.14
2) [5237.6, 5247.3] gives 17.25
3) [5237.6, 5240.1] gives 17.11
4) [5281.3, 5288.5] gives 17.01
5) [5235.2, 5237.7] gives 16.71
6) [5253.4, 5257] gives 16.88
